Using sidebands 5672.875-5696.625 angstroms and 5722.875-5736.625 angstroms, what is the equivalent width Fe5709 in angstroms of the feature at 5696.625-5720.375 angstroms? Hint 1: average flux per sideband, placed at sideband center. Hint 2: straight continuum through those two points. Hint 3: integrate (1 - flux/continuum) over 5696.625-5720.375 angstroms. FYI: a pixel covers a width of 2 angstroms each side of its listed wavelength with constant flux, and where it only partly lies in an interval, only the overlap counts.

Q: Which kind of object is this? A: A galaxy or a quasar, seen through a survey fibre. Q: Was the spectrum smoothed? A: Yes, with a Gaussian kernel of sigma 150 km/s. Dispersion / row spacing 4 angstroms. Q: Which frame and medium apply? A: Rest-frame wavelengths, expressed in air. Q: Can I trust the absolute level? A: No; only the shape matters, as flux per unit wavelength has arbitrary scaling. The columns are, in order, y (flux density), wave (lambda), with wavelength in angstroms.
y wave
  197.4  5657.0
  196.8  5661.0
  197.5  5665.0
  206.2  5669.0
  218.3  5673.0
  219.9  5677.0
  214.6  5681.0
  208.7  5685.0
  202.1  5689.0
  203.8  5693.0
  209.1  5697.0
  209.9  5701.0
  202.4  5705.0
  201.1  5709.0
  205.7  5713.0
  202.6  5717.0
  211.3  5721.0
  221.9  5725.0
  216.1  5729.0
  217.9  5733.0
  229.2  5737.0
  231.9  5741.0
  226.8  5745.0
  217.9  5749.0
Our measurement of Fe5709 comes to 1.12 angstroms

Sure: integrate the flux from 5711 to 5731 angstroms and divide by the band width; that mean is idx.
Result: 212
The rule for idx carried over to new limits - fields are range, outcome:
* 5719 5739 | 219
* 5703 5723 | 205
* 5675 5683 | 217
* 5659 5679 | 208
